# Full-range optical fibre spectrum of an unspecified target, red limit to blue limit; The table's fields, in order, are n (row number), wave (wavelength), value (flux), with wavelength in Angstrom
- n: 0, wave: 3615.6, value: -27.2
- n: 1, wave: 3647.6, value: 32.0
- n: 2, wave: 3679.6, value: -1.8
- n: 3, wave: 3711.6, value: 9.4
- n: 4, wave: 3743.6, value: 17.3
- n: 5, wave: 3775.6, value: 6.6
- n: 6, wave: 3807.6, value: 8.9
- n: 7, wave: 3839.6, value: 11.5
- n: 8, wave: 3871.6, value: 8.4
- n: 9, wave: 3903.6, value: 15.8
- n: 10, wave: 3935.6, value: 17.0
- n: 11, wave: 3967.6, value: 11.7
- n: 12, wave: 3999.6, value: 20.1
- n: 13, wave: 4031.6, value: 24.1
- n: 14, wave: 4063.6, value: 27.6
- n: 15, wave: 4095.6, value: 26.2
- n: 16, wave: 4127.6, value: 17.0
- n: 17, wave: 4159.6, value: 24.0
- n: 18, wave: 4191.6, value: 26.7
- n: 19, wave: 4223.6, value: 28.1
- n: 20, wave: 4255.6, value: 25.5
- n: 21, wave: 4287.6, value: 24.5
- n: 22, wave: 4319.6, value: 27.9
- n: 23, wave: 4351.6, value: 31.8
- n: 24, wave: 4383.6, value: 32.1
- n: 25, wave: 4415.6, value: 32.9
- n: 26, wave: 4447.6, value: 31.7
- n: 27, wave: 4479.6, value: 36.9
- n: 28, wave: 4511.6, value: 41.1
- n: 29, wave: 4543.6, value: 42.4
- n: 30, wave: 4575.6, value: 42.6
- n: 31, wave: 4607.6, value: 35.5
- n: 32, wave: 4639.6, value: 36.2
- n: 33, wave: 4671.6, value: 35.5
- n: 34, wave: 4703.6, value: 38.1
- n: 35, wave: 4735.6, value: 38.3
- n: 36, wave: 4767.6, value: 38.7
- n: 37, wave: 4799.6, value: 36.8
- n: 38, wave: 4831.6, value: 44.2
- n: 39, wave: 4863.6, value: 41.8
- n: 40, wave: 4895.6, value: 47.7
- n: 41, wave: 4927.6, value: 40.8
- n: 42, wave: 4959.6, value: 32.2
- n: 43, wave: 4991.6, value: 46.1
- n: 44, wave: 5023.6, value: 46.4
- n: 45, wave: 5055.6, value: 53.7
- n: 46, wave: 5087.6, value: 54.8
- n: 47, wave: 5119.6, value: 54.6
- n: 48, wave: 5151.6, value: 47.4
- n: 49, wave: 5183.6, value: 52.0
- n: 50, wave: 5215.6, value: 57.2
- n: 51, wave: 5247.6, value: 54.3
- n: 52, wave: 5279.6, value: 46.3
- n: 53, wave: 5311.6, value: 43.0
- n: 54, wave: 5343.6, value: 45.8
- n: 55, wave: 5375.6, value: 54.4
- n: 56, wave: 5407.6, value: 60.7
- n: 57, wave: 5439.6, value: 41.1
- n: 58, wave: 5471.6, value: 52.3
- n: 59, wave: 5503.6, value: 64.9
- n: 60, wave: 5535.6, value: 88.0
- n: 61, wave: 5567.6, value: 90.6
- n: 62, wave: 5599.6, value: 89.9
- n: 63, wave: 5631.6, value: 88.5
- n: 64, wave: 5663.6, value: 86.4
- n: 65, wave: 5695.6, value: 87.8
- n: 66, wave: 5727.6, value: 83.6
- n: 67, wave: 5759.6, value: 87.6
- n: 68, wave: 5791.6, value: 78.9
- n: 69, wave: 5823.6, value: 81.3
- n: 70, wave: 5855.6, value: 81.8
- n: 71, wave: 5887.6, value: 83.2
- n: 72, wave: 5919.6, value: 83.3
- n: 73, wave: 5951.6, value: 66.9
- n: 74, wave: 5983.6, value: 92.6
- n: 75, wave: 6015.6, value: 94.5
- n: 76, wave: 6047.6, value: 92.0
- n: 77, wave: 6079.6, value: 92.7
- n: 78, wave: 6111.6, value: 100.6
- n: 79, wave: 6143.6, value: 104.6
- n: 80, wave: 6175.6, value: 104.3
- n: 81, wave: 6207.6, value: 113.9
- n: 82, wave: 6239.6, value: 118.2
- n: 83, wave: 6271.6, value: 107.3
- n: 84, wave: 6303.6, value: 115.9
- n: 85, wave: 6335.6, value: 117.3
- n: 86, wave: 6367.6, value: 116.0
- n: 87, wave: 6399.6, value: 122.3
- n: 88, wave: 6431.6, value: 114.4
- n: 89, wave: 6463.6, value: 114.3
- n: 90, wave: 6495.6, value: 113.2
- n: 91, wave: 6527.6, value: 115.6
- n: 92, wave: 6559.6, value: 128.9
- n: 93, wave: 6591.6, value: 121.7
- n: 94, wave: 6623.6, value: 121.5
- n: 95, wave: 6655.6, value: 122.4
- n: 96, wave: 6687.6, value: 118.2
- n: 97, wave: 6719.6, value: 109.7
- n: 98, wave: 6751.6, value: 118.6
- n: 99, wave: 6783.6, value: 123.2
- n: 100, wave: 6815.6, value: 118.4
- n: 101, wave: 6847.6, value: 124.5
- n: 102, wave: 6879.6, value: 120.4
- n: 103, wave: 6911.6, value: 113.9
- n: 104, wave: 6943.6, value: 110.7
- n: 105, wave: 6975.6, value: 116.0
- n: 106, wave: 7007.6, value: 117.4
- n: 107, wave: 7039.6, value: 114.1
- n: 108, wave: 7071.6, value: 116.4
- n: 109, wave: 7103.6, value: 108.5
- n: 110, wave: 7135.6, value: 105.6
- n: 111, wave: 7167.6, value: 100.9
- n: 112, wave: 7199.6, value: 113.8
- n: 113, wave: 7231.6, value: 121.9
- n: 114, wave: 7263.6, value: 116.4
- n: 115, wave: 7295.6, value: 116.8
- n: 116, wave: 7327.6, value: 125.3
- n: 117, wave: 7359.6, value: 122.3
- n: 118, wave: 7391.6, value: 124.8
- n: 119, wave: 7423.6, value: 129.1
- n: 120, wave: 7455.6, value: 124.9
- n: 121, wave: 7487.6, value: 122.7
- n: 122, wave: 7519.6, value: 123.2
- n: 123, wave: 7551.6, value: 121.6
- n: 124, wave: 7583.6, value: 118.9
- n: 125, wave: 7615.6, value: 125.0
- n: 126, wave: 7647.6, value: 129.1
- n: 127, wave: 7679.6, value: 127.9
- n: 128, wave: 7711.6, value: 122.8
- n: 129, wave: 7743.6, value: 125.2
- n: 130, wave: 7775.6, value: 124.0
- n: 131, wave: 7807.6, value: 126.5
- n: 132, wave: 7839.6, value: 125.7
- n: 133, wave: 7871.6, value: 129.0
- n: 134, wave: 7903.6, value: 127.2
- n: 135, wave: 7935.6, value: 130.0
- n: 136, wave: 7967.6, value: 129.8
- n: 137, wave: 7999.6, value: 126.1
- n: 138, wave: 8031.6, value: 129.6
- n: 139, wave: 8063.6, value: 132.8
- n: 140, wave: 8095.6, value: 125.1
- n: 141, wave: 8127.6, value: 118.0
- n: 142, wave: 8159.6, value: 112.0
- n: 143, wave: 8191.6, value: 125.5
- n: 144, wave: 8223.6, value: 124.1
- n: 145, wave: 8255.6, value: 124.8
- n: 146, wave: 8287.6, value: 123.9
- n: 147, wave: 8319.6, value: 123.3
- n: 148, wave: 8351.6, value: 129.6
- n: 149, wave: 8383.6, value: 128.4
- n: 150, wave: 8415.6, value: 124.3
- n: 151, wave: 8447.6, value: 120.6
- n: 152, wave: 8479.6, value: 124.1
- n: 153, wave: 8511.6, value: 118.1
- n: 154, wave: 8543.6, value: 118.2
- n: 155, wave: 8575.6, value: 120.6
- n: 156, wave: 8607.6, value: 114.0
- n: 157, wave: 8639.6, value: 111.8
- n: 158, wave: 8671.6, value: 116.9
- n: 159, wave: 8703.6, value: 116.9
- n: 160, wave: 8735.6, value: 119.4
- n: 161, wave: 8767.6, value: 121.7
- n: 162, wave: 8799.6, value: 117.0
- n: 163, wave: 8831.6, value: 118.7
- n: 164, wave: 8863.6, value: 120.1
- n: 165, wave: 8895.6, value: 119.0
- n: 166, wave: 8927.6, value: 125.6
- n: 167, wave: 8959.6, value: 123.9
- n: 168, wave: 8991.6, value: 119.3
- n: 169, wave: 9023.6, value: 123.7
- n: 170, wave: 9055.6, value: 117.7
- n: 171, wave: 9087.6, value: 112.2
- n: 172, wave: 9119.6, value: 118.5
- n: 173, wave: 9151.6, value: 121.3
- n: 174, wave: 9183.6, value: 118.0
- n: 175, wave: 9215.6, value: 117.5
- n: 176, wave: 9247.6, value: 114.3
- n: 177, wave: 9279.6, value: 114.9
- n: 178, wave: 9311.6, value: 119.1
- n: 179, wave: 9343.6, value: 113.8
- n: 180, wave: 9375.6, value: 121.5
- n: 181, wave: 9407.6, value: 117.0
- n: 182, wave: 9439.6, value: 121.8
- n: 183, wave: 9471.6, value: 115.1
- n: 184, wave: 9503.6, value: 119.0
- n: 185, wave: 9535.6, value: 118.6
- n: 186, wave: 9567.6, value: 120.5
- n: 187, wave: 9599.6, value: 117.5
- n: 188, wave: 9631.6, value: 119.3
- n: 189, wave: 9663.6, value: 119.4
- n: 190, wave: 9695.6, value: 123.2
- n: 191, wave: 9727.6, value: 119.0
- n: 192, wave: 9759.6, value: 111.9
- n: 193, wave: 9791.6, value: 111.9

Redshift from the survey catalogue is 0.382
